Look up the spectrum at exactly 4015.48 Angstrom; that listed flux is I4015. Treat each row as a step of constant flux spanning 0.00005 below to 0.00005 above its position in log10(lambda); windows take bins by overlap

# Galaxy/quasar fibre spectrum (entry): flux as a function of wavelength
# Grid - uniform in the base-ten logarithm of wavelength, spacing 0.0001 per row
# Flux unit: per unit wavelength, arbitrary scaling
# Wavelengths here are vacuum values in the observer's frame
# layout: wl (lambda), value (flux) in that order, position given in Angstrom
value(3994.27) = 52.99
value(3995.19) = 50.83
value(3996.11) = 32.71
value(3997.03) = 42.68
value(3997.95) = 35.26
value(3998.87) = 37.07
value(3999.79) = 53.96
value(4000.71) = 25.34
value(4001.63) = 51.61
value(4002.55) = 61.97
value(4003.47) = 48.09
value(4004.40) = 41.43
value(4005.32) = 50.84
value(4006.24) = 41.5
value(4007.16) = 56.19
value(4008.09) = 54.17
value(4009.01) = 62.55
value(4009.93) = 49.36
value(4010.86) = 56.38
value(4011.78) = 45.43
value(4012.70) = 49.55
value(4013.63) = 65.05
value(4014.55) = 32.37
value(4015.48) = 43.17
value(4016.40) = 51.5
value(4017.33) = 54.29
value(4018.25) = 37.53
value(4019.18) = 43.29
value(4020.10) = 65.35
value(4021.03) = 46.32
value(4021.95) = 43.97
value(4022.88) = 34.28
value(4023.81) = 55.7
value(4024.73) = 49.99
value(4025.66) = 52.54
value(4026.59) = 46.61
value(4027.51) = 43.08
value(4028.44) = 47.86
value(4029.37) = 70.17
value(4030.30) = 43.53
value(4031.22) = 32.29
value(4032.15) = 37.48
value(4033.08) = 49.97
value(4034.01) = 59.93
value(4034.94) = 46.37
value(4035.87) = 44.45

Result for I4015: 43.17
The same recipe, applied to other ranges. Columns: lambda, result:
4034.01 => 59.93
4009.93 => 49.36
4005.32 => 50.84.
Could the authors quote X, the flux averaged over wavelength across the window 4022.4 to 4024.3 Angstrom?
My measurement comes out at 45.1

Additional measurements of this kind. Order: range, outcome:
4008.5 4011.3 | 56.1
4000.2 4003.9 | 46.9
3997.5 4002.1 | 40.8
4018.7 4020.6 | 54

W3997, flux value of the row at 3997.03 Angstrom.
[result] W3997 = 42.68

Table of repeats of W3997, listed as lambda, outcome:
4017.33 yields 54.29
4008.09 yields 54.17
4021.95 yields 43.97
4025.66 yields 52.54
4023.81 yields 55.7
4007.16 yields 56.19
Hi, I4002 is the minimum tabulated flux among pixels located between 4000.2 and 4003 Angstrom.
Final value 25.34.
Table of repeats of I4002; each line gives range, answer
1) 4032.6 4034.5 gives 49.97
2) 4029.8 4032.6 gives 32.29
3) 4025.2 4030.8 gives 43.08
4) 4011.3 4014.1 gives 45.43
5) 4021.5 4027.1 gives 34.28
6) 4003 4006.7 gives 41.43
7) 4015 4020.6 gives 37.53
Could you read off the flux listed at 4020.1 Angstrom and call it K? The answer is 65.35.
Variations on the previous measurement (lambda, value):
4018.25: 37.53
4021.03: 46.32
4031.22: 32.29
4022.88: 34.28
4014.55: 32.37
